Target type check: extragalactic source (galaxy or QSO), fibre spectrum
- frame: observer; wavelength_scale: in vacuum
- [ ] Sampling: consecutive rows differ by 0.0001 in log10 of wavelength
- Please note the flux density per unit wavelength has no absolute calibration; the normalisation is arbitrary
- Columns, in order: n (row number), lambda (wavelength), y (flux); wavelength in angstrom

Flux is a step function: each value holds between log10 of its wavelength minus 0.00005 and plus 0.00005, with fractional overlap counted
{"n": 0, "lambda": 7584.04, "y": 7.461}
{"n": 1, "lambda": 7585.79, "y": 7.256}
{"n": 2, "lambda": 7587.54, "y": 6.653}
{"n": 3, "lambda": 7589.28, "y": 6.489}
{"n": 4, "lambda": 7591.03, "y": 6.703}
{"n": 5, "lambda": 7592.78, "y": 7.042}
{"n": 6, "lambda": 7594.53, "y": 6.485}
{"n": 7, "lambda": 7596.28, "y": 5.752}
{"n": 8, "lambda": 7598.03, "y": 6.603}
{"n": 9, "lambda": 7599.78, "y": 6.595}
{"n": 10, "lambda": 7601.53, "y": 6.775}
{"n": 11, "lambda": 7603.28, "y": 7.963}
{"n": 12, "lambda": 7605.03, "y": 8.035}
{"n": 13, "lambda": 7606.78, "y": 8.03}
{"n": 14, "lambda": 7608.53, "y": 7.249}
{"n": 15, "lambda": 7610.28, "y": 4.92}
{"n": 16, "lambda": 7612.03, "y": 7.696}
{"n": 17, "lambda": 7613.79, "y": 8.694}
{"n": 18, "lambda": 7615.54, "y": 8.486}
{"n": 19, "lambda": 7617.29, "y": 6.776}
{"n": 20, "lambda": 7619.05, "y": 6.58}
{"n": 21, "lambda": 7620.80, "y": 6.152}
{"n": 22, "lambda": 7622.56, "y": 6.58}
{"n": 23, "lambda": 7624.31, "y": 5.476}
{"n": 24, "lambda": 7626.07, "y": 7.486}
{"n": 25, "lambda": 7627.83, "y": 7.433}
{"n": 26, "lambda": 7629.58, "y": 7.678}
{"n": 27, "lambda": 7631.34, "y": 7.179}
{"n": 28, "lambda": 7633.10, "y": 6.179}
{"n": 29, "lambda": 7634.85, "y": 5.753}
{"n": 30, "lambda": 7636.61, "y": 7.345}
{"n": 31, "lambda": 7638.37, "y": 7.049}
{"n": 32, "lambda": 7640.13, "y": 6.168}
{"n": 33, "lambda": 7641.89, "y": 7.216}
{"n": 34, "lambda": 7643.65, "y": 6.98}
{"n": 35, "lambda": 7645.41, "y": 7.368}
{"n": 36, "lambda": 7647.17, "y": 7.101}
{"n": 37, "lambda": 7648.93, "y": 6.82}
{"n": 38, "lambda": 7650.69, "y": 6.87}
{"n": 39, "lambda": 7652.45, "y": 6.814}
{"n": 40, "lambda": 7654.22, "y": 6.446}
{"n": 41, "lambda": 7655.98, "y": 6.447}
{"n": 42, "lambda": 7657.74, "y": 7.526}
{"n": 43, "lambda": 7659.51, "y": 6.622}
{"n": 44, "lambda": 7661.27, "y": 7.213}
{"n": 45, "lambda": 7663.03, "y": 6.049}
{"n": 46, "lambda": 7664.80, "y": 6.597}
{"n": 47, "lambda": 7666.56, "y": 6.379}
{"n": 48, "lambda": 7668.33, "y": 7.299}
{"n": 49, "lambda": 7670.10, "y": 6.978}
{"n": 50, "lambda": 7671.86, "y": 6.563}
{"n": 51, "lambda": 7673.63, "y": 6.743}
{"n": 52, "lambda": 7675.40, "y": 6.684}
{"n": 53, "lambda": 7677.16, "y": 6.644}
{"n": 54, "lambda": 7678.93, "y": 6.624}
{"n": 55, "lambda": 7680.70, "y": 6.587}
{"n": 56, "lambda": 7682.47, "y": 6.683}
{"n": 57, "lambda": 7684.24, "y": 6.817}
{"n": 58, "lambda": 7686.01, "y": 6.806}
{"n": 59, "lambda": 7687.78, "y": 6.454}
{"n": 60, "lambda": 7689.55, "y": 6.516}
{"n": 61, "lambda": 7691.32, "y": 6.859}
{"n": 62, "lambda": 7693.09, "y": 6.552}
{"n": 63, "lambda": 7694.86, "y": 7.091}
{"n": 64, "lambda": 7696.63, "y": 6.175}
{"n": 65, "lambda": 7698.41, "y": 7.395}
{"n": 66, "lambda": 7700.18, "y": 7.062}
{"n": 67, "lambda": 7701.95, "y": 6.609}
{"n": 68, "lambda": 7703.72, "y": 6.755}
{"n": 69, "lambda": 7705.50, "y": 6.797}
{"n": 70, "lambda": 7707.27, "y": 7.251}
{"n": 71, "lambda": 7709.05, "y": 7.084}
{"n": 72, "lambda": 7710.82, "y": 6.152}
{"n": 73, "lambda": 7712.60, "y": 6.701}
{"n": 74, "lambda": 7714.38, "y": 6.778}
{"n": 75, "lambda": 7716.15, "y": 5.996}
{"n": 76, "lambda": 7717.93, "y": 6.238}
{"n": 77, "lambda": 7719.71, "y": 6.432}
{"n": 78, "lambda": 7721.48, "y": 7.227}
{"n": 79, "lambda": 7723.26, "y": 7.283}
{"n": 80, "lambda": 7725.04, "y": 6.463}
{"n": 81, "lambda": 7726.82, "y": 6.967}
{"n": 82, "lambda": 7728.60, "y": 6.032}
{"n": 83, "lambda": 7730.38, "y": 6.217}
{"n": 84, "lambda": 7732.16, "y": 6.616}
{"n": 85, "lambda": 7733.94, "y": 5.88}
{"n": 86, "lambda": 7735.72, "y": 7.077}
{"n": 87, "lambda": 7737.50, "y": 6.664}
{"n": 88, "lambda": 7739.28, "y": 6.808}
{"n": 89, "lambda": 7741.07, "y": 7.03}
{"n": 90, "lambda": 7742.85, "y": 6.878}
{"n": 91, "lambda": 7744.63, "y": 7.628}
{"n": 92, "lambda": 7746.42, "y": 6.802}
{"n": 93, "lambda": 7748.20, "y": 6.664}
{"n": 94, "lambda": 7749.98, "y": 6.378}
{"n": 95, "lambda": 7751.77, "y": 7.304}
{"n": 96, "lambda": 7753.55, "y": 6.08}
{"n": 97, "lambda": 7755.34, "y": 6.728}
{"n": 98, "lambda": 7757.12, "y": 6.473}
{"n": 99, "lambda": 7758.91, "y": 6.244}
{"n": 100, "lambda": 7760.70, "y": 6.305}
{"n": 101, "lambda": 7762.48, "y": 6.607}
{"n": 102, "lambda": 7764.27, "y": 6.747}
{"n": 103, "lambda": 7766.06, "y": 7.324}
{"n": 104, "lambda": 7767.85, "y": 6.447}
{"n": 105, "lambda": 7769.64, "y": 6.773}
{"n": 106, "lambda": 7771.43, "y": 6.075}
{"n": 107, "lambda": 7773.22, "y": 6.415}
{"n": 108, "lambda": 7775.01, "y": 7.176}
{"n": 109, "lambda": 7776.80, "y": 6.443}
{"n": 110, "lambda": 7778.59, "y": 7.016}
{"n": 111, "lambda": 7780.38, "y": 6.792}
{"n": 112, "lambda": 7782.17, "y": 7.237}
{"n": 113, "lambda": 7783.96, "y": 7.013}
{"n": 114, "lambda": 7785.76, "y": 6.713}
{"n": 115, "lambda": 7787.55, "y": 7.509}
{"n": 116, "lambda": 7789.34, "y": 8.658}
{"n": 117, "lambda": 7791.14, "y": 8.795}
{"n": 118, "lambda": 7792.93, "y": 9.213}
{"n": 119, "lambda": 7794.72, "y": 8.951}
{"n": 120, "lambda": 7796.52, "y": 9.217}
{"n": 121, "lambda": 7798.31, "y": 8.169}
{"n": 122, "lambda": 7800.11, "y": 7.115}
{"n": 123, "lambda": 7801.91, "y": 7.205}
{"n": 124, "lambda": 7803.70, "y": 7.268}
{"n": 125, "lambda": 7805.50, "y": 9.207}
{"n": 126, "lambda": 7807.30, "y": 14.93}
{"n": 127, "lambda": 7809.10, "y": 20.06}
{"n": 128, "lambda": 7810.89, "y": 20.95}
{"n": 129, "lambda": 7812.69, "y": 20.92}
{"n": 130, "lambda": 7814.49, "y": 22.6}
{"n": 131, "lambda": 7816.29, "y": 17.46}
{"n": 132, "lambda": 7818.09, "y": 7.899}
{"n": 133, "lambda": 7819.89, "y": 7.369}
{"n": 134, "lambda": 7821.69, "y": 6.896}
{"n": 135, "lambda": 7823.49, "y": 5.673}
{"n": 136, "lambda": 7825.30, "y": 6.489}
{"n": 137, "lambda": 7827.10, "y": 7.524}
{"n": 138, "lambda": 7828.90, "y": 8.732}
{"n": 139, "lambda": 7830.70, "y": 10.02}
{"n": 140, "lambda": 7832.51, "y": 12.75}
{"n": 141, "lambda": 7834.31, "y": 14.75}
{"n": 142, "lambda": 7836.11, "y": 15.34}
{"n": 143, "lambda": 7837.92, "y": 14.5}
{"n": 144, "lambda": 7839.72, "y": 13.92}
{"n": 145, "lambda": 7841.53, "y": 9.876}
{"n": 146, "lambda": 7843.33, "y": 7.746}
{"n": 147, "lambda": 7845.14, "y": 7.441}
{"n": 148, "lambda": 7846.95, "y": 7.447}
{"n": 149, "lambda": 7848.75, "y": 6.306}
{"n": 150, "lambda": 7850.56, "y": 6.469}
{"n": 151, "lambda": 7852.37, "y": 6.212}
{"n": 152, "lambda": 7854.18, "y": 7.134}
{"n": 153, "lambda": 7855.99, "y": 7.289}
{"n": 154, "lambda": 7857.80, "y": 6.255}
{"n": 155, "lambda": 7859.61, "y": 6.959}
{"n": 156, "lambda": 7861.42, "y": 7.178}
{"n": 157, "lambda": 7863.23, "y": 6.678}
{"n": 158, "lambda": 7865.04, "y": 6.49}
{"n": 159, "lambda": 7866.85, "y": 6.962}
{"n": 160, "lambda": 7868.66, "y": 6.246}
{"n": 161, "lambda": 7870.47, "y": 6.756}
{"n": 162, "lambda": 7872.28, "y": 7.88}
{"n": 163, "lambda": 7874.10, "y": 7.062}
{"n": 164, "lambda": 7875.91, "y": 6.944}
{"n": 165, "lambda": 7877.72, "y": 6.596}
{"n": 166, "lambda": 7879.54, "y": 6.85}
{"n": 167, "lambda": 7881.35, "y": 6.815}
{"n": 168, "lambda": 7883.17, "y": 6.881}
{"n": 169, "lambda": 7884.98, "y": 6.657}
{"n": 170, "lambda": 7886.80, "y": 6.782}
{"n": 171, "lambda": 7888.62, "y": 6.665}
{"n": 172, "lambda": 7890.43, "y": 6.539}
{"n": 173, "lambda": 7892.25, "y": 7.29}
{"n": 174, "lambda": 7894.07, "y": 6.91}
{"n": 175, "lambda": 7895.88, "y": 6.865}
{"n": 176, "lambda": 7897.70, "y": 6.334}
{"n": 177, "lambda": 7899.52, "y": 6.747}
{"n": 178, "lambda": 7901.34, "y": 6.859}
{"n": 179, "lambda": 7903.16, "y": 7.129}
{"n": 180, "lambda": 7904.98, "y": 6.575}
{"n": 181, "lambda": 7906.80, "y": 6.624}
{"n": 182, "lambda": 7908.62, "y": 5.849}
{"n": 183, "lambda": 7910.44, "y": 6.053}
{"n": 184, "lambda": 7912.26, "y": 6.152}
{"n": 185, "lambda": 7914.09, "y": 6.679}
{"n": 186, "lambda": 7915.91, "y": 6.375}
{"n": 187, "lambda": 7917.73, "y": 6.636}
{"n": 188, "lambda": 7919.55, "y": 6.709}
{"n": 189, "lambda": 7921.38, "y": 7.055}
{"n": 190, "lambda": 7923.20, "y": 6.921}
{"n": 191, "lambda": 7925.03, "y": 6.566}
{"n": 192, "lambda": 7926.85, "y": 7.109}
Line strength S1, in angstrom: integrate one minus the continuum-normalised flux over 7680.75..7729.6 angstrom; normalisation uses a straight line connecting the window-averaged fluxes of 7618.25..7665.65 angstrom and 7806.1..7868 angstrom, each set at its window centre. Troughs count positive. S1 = 7.6 angstrom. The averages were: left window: 6.78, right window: 10.4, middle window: 6.71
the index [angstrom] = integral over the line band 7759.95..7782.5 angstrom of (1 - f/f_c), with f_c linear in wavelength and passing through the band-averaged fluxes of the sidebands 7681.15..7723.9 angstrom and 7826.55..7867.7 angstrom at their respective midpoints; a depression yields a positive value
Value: 3.0 angstrom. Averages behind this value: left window 6.73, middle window 6.71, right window 8.88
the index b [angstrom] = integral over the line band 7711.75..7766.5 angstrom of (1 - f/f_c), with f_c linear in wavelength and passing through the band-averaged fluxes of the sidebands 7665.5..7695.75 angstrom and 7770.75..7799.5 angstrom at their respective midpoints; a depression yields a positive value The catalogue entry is 4.2 angstrom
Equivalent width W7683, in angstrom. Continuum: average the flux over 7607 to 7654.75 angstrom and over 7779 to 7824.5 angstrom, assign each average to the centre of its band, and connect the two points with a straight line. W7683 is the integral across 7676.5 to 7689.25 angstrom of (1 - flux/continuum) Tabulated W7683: 2.2 angstrom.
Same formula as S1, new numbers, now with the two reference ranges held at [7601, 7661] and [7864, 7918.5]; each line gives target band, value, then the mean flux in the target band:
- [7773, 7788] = -0.2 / 6.93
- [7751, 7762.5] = 0.6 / 6.52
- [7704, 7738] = 1.3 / 6.63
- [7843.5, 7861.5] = -0.4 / 6.89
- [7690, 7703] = 0.2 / 6.81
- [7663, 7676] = 0.5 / 6.7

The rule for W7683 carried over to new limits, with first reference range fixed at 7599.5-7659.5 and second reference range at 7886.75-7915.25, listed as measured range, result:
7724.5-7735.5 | 0.73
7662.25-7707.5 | 1.27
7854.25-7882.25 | -0.87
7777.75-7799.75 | -3.73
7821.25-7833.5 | -3.06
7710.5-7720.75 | 0.70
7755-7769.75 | 0.42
